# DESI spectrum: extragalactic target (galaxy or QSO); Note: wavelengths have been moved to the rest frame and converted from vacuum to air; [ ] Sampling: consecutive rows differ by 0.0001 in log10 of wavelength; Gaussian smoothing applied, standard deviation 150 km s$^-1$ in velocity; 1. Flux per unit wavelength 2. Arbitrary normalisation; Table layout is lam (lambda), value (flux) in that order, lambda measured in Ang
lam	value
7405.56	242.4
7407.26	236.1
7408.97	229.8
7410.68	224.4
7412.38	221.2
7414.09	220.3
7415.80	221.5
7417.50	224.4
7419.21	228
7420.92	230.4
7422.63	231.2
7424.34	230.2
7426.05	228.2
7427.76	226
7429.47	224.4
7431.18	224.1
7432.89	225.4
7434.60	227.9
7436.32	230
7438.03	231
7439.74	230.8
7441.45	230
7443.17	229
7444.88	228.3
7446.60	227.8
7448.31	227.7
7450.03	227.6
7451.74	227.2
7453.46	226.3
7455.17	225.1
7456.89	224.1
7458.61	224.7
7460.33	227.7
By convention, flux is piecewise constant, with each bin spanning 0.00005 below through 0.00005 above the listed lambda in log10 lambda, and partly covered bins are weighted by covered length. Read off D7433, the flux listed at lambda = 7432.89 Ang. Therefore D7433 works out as 225.4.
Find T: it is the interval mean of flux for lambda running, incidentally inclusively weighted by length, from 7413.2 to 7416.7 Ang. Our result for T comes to 221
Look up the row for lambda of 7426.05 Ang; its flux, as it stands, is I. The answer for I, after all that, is 228.2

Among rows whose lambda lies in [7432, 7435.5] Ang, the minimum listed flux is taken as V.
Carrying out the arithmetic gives 225.4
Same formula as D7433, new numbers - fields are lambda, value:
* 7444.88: 228.3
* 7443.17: 229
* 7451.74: 227.2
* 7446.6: 227.8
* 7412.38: 221.2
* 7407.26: 236.1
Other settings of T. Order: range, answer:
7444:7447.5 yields 228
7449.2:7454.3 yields 227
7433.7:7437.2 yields 229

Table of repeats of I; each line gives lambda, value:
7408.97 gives 229.8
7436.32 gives 230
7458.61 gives 224.7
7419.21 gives 228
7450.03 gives 227.6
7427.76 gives 226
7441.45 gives 230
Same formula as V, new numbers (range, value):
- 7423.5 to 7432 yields 224.1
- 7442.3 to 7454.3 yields 226.3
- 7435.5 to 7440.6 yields 230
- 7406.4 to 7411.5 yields 224.4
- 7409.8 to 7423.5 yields 220.3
